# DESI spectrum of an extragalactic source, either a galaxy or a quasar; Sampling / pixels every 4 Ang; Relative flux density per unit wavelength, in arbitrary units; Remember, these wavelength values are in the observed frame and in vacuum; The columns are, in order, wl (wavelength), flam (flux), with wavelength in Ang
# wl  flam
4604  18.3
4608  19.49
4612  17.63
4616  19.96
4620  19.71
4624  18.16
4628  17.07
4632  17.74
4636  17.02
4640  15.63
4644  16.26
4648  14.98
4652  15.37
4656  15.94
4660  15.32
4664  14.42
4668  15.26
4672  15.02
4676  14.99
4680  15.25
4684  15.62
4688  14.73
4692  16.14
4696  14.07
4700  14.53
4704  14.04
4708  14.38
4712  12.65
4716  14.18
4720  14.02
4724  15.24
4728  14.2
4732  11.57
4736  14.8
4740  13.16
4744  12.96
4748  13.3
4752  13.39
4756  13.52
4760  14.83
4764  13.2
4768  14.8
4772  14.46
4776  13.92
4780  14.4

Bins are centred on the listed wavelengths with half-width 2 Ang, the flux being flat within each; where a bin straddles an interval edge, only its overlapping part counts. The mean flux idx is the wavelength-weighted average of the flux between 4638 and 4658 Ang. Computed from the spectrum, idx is 15.6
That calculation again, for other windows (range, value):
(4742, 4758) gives 13.3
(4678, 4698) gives 15.2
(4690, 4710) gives 14.6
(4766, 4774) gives 14.6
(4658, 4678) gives 15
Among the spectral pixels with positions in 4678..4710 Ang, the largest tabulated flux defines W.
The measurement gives 16.14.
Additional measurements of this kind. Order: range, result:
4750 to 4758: 13.52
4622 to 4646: 18.16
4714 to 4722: 14.18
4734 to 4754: 14.8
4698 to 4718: 14.53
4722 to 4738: 15.24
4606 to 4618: 19.96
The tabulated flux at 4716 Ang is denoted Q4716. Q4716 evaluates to 14.18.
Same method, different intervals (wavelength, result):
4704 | 14.04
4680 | 15.25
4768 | 14.8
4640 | 15.63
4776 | 13.92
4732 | 11.57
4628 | 17.07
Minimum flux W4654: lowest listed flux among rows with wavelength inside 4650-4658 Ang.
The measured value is 15.37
